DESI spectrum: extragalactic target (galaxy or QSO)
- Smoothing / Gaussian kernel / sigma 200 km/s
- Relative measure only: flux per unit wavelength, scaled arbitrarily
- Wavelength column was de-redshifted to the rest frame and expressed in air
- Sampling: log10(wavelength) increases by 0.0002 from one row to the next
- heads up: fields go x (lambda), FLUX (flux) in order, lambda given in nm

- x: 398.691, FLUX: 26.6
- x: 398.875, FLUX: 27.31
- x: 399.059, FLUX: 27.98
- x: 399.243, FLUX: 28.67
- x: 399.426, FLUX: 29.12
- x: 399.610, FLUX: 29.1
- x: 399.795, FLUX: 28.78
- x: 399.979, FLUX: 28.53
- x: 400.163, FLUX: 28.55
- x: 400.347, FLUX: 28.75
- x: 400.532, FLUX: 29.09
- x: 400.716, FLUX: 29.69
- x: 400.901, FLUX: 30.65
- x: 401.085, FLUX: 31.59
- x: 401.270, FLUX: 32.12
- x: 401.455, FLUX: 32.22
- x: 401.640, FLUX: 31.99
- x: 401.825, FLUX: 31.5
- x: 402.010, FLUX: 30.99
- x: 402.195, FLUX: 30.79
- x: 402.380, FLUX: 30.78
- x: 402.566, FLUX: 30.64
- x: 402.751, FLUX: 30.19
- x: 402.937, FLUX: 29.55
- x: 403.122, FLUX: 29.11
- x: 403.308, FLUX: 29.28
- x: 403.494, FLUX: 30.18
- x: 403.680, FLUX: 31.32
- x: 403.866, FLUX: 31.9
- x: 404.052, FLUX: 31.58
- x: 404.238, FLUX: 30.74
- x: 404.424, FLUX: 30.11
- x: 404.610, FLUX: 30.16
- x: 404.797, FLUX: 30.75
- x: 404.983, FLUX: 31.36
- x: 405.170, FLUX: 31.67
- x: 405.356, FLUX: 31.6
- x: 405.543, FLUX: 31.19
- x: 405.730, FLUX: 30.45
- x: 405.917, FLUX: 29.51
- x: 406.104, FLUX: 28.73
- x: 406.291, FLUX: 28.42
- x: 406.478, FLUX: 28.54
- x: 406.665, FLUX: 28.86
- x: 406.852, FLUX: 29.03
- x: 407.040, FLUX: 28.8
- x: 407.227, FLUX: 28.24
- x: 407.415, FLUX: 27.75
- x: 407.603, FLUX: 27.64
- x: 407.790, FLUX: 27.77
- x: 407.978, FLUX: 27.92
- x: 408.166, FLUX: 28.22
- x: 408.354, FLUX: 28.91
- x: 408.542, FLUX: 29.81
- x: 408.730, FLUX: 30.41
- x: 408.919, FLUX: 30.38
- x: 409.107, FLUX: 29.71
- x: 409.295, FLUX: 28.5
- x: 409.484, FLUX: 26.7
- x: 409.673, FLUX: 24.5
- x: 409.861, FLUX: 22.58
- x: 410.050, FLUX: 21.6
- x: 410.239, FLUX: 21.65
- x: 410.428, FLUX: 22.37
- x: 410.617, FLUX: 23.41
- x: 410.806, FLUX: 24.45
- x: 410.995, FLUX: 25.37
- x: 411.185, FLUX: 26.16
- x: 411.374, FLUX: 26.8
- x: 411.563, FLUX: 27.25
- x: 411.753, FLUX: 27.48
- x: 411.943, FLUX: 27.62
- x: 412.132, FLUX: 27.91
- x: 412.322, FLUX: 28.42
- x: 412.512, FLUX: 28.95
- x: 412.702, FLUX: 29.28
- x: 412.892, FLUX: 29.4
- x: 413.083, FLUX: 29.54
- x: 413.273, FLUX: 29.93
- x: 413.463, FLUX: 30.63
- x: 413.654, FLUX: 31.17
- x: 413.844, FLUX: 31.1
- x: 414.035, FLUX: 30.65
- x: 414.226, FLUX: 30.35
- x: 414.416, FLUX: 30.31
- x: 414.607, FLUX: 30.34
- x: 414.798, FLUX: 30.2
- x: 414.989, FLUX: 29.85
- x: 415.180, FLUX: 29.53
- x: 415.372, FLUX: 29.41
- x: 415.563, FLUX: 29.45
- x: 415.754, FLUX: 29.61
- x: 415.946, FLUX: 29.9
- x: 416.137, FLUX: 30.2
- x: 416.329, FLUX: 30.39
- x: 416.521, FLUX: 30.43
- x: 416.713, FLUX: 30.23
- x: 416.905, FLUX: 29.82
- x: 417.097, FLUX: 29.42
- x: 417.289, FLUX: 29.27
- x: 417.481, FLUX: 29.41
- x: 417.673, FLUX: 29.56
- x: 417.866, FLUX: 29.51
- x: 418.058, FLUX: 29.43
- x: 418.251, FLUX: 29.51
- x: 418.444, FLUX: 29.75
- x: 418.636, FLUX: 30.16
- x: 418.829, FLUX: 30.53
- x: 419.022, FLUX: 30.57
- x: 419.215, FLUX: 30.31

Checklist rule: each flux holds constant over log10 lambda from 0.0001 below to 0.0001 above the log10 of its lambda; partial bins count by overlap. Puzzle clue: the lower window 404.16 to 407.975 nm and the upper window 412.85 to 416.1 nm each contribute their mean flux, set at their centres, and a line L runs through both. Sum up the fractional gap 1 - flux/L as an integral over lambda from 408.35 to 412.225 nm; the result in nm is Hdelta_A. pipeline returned 0.46 nm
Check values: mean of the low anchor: 29.5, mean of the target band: 26.3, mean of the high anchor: 30.1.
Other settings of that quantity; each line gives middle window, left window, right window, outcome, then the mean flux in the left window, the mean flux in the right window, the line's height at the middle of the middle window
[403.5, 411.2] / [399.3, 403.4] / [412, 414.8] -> 0.44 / 30.1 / 29.8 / 30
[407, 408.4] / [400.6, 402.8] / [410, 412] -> -0.05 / 31.1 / 24.9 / 27.1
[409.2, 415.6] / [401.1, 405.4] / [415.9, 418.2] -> 0.51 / 30.9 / 29.8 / 30.2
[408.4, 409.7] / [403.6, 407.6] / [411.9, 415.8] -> 0.05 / 30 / 29.7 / 29.9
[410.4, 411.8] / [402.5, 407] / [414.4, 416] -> 0.21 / 30.2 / 29.8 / 30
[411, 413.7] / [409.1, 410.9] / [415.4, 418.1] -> -0.23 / 24.3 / 29.8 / 26.2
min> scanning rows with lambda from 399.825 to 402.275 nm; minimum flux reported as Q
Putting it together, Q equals 28.53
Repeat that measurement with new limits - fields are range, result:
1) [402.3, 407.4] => 28.24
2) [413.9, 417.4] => 29.27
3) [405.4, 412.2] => 21.6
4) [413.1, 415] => 29.85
